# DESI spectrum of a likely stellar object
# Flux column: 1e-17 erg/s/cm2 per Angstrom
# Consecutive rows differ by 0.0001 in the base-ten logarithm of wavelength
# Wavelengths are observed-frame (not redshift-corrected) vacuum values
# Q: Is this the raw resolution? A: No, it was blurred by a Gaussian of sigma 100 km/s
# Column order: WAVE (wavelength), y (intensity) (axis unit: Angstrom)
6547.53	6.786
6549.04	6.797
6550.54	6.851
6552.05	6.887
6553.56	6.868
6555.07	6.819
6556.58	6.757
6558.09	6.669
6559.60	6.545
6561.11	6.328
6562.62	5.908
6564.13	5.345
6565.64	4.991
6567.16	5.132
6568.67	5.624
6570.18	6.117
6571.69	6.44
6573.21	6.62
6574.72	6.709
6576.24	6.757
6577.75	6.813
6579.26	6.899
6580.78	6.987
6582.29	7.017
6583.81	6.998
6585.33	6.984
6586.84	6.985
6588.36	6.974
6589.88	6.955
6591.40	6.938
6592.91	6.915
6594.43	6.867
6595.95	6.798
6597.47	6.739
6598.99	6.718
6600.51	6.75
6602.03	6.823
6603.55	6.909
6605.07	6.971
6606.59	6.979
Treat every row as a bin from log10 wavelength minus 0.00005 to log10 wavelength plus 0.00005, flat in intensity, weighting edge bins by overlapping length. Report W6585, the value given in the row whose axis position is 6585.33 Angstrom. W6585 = 6.984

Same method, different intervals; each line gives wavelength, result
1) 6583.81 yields 6.998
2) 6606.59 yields 6.979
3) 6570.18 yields 6.117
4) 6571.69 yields 6.44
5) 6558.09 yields 6.669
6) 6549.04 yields 6.797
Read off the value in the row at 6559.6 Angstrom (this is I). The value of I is 6.545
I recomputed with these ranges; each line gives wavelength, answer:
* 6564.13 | 5.345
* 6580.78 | 6.987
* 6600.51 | 6.75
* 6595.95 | 6.798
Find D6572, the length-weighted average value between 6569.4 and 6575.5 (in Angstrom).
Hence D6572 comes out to 6.47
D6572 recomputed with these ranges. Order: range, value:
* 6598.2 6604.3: 6.8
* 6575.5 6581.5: 6.87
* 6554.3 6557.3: 6.79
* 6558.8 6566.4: 5.83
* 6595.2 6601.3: 6.75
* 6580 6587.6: 6.99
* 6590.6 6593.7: 6.93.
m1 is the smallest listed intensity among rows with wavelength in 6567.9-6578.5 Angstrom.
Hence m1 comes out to 5.624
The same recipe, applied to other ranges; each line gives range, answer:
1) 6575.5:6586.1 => 6.757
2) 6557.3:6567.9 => 4.991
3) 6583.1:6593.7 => 6.915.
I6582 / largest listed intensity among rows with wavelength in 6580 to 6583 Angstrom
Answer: 7.017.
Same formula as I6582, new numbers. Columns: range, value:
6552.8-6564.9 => 6.868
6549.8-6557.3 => 6.887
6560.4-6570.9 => 6.328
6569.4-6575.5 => 6.709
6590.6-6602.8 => 6.938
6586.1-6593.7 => 6.985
